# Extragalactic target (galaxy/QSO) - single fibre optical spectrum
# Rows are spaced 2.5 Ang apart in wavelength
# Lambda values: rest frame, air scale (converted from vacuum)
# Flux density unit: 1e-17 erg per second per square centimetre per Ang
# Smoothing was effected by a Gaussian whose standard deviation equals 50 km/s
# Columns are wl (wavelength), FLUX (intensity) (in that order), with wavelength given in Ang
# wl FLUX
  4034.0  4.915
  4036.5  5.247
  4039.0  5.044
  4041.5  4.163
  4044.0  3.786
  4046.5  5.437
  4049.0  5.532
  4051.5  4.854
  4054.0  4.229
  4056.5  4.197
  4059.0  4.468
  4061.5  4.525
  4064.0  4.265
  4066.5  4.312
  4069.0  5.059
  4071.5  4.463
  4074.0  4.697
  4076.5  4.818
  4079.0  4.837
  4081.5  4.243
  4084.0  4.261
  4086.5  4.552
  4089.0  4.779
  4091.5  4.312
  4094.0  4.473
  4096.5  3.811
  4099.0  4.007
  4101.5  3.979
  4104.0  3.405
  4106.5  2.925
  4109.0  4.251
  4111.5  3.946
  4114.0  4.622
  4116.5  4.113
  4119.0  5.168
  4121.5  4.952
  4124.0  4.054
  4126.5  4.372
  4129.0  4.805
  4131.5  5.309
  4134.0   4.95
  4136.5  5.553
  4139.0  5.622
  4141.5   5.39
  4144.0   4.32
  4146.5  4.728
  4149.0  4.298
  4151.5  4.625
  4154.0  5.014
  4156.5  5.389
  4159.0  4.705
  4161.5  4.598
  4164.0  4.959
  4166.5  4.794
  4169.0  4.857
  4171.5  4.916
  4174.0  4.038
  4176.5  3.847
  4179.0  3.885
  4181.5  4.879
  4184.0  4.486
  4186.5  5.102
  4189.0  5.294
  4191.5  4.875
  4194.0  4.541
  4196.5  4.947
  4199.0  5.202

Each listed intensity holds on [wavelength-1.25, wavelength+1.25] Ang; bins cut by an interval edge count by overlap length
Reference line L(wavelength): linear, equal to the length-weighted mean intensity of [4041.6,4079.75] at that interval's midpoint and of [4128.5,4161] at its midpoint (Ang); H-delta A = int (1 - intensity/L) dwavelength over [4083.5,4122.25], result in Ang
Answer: 4.7 Ang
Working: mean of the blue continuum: 4.62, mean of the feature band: 4.21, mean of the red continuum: 4.97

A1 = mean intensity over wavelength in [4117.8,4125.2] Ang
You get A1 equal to 4.73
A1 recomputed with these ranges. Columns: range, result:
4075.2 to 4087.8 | 4.54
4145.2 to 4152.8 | 4.55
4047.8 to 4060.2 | 4.65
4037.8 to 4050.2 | 4.79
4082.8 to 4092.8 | 4.48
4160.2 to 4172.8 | 4.82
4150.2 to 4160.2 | 4.93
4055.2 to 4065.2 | 4.36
